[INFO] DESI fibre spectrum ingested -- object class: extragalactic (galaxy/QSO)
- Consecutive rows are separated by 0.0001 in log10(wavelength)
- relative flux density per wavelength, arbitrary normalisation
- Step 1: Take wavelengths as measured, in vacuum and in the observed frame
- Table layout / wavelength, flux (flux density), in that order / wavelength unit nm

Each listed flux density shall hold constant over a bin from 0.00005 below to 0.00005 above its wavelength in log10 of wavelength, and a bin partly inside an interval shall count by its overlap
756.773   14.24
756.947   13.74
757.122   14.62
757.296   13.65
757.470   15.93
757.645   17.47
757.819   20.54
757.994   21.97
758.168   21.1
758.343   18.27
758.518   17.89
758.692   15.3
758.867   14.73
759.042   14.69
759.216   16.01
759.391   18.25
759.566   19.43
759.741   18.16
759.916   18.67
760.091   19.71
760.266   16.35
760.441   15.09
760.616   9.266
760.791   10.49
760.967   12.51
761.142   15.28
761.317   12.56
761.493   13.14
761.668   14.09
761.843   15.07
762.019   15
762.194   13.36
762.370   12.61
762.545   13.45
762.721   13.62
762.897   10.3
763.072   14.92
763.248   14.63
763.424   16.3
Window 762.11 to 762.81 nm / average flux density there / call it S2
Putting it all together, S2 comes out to 13.2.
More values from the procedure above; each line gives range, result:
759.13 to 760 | 18.1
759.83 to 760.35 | 18.3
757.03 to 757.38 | 14.1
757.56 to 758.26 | 20.3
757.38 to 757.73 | 16.7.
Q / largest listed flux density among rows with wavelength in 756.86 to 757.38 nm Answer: 14.62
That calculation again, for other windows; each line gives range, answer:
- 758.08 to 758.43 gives 21.1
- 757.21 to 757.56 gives 15.93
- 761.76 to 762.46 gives 15.07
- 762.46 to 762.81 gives 13.62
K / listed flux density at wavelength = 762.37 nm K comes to 12.61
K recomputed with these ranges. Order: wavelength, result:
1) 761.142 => 15.28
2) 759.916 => 18.67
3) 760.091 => 19.71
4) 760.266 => 16.35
